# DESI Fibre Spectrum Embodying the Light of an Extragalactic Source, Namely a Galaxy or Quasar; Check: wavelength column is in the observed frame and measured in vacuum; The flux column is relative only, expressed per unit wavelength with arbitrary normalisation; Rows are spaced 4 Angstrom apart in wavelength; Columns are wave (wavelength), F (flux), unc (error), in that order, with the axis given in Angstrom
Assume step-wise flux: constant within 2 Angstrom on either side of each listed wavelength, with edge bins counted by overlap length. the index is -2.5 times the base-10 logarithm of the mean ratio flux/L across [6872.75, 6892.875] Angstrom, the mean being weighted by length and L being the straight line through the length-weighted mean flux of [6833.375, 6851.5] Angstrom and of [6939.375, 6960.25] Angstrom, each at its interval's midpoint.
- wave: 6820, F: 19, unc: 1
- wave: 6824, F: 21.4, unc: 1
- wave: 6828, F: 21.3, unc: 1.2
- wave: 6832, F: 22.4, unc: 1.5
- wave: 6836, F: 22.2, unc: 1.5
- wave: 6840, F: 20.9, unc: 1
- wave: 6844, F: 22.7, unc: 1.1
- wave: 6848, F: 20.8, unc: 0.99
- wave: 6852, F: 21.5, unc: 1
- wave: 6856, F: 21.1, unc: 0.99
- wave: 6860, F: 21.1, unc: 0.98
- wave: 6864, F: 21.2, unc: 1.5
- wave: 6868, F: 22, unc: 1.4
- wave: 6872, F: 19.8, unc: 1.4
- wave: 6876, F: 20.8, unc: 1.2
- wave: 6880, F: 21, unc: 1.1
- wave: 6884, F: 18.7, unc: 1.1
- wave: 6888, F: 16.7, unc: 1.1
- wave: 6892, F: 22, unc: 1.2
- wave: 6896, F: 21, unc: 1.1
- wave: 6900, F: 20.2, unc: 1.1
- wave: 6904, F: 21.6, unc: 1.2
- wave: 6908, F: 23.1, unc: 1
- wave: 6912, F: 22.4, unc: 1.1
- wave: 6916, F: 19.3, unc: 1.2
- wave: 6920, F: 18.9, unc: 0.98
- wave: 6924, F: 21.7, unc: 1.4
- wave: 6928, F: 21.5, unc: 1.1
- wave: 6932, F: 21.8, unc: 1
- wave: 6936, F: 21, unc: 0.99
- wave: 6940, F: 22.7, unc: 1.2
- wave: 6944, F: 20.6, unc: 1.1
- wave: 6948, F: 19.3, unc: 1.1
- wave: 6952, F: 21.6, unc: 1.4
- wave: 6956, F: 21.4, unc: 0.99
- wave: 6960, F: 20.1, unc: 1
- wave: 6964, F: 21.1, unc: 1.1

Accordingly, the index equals 0.088 mag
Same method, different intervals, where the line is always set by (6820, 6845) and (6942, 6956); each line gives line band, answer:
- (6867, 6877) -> 0.025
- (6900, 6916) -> -0.039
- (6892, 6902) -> 0.009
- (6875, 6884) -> 0.040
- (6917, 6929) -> 0.017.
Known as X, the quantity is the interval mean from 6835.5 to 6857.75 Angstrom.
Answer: 21.5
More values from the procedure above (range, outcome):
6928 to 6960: 21.2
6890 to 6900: 21.2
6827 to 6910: 21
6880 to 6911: 20.6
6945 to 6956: 20.6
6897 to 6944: 21.3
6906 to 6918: 21.6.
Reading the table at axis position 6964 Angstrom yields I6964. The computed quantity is 21.1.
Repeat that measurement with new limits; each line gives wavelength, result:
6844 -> 22.7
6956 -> 21.4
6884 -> 18.7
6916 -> 19.3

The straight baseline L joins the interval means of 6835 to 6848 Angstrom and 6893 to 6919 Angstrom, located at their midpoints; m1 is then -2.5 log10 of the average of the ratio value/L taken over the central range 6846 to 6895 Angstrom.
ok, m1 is 0.048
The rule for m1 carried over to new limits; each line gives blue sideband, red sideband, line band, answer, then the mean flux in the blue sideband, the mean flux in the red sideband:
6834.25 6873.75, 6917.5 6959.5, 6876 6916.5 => 0.026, 21.3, 21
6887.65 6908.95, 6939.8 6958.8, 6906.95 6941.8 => -0.019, 21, 20.9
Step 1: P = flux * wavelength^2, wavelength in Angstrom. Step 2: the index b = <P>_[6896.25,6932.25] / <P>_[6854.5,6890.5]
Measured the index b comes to 1.05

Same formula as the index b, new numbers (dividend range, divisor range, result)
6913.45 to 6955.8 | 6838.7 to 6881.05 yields 1.01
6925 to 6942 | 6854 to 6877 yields 1.06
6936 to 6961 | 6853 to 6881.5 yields 1.02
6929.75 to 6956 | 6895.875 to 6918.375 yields 1.01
